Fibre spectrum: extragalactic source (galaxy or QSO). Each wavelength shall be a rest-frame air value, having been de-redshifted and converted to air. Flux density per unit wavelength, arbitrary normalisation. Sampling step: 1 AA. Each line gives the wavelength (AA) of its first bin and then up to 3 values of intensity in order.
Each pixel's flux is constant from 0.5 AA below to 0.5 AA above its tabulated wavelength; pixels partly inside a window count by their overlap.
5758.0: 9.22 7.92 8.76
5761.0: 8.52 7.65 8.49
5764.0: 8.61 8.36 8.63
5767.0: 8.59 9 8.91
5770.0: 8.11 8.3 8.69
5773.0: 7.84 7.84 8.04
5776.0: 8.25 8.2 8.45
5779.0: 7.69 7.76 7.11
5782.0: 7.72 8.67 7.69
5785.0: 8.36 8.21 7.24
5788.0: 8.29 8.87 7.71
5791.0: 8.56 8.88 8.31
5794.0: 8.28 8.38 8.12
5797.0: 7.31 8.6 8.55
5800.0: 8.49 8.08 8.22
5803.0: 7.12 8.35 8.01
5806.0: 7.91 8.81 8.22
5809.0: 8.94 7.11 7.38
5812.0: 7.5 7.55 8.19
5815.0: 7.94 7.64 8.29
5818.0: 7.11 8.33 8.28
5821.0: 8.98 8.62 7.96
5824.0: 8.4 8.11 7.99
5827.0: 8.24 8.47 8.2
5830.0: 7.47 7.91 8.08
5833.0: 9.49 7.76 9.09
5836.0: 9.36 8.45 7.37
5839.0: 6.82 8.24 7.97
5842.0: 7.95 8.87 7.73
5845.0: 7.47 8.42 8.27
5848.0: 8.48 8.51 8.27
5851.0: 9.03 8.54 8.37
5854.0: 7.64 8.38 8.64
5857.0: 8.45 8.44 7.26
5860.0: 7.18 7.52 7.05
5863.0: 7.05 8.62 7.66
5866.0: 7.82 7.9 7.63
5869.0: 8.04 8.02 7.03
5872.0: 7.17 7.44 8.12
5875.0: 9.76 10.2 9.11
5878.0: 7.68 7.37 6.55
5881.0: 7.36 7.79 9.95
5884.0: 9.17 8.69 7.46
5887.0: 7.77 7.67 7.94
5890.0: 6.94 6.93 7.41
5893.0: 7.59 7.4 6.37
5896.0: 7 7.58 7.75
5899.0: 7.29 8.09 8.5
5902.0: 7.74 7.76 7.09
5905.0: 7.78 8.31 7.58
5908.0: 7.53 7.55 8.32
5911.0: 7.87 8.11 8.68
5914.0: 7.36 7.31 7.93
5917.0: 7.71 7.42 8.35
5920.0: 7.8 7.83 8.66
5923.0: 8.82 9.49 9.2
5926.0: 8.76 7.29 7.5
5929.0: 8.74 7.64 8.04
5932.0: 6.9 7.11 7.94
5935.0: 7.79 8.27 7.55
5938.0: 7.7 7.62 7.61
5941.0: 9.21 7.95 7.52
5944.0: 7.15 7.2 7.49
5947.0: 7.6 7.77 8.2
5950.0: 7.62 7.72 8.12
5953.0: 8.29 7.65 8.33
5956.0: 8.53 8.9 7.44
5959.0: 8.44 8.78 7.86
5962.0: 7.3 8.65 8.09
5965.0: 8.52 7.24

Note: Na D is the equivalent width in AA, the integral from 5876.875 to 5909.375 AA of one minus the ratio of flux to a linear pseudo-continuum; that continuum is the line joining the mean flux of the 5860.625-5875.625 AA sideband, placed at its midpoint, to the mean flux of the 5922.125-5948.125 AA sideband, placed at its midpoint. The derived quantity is 0.6 AA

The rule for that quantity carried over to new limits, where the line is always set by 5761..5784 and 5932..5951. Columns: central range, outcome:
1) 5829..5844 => -0.30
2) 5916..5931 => -0.86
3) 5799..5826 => 0.11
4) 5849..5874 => 0.18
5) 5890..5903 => 0.64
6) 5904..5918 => 0.00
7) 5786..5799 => -0.11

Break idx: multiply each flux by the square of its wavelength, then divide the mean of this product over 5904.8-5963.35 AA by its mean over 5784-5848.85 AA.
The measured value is 1.02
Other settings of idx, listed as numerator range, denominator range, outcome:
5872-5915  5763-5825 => 1.00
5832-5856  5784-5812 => 1.03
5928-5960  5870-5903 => 1.03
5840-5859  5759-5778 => 1.02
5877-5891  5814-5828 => 0.99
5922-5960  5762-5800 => 1.03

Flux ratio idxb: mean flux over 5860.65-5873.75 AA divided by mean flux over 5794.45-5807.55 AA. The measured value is 0.9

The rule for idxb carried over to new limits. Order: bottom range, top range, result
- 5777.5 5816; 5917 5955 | 0.98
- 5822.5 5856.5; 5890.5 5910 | 0.92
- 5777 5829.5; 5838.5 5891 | 0.99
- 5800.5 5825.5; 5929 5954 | 0.97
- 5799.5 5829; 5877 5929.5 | 0.97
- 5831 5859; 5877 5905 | 0.93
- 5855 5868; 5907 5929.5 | 1.04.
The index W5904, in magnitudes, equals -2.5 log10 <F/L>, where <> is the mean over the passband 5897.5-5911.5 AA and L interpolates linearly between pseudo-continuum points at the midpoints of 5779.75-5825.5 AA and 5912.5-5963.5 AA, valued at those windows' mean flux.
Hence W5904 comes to 0.03 mag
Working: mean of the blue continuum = 8.09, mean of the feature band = 7.8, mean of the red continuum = 7.98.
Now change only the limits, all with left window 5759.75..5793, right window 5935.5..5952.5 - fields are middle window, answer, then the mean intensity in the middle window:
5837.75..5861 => -0.01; 8.1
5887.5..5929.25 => 0.01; 7.83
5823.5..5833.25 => -0.01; 8.2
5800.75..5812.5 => 0.03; 7.97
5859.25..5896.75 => 0.02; 7.79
